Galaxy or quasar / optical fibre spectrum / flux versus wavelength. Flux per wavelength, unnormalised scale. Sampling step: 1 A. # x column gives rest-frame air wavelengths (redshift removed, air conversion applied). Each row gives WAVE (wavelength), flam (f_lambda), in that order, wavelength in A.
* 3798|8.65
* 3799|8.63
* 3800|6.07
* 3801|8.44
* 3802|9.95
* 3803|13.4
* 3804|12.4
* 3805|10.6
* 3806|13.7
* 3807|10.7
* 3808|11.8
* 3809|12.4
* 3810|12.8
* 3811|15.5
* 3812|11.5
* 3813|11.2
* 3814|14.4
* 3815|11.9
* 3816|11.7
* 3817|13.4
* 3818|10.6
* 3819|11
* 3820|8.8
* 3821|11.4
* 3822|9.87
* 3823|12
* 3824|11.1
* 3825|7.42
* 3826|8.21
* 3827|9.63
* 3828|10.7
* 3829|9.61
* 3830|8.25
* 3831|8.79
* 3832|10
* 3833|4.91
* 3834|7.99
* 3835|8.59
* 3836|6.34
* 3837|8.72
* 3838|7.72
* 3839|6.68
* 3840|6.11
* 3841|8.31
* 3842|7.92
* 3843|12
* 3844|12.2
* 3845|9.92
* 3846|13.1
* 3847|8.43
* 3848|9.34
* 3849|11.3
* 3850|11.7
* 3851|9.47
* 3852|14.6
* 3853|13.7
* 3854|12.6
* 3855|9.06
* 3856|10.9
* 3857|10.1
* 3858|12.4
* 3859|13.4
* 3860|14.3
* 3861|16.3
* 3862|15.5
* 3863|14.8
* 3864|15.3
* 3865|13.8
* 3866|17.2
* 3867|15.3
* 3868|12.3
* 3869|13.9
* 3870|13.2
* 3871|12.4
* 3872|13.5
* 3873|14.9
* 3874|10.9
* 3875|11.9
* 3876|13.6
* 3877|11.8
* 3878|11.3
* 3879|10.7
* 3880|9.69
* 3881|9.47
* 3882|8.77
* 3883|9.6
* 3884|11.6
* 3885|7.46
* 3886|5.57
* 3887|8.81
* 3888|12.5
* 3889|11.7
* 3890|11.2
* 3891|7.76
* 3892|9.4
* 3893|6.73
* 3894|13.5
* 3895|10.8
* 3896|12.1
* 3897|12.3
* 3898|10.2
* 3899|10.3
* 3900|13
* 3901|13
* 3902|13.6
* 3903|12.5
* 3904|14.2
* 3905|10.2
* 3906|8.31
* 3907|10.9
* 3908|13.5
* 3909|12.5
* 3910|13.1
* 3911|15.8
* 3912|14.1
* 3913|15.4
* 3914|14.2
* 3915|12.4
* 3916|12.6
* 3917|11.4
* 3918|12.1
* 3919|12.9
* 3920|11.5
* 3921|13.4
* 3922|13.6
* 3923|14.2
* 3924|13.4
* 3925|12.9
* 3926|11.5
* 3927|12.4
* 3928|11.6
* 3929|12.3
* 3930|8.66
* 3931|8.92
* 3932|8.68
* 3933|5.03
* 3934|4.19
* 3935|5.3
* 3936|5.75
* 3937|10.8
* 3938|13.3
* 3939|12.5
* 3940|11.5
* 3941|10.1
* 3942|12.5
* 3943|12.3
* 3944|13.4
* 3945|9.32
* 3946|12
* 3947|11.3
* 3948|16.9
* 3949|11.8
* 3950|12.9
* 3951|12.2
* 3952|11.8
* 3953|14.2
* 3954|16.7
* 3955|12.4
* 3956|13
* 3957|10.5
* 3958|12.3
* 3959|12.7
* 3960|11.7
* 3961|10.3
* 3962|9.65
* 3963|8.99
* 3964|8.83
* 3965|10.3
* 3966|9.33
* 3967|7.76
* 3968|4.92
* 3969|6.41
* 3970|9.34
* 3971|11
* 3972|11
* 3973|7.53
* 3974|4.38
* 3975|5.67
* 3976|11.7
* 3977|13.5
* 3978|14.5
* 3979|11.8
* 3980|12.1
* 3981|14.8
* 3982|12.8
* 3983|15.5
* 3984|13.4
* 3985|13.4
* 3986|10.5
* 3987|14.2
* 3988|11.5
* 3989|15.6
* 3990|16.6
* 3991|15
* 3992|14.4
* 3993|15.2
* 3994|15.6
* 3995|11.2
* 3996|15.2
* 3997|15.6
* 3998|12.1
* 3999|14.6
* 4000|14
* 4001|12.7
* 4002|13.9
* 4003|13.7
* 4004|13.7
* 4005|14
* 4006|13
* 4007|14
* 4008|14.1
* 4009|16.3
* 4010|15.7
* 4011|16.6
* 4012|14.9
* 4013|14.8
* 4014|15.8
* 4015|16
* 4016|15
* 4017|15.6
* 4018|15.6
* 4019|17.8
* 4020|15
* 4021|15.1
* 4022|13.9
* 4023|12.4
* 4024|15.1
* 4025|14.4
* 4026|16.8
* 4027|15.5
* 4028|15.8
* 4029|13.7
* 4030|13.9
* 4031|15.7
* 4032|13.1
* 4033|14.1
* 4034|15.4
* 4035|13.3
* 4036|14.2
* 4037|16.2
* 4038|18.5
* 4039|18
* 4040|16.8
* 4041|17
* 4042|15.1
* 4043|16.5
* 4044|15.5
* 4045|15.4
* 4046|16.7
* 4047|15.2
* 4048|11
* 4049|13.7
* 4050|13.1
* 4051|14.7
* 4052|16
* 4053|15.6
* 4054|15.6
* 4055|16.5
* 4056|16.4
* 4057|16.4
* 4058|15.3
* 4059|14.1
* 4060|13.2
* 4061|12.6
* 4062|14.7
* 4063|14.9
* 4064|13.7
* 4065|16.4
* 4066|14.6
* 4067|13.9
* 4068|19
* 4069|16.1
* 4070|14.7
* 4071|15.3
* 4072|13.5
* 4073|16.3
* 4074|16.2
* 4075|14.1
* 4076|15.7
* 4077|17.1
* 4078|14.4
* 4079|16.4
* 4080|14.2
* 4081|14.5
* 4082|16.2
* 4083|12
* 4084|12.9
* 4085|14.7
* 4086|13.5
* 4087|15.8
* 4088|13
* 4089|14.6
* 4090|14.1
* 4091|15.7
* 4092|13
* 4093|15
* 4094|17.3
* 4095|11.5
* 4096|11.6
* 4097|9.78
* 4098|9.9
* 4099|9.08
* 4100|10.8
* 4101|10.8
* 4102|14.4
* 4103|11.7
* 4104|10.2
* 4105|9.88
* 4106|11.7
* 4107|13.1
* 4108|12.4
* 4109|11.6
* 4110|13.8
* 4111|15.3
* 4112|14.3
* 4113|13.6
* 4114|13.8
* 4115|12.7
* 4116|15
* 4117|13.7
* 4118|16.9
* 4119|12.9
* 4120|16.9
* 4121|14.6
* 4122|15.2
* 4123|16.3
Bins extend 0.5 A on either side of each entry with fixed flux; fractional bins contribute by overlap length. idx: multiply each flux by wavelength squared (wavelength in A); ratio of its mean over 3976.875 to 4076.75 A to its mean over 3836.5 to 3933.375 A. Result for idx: 1.37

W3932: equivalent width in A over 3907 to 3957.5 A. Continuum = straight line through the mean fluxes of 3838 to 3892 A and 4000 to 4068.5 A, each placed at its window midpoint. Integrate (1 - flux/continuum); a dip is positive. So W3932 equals 3.84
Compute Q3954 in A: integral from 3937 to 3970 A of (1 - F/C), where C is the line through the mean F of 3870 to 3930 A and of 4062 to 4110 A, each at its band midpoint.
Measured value 2.6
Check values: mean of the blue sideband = 11.7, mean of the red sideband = 13.8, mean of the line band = 11.3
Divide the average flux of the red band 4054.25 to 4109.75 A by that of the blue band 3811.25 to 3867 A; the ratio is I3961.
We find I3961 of 1.28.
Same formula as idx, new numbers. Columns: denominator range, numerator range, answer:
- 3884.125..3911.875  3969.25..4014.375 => 1.24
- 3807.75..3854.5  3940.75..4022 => 1.34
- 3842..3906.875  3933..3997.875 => 1.04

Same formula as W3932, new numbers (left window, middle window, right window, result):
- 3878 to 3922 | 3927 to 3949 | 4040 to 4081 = 3.5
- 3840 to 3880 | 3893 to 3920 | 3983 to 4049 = 1.4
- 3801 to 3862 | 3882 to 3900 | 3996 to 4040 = 2.9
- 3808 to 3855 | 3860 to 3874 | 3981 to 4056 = -4.0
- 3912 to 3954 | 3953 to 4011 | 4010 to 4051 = 4.9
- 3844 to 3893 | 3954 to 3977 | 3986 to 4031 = 6.6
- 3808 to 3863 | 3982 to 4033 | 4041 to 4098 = -3.3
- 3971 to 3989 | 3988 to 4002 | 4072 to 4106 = -2.7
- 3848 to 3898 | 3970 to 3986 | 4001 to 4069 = 2.9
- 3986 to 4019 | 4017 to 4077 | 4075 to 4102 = -4.8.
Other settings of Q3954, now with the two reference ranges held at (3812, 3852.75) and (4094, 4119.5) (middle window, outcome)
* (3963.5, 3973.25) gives 2.21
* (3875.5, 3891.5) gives 0.48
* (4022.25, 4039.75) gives -4.85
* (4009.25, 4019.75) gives -3.72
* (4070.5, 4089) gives -3.78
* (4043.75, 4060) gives -4.08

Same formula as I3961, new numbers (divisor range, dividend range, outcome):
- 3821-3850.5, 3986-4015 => 1.56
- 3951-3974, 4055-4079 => 1.46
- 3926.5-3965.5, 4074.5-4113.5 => 1.21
